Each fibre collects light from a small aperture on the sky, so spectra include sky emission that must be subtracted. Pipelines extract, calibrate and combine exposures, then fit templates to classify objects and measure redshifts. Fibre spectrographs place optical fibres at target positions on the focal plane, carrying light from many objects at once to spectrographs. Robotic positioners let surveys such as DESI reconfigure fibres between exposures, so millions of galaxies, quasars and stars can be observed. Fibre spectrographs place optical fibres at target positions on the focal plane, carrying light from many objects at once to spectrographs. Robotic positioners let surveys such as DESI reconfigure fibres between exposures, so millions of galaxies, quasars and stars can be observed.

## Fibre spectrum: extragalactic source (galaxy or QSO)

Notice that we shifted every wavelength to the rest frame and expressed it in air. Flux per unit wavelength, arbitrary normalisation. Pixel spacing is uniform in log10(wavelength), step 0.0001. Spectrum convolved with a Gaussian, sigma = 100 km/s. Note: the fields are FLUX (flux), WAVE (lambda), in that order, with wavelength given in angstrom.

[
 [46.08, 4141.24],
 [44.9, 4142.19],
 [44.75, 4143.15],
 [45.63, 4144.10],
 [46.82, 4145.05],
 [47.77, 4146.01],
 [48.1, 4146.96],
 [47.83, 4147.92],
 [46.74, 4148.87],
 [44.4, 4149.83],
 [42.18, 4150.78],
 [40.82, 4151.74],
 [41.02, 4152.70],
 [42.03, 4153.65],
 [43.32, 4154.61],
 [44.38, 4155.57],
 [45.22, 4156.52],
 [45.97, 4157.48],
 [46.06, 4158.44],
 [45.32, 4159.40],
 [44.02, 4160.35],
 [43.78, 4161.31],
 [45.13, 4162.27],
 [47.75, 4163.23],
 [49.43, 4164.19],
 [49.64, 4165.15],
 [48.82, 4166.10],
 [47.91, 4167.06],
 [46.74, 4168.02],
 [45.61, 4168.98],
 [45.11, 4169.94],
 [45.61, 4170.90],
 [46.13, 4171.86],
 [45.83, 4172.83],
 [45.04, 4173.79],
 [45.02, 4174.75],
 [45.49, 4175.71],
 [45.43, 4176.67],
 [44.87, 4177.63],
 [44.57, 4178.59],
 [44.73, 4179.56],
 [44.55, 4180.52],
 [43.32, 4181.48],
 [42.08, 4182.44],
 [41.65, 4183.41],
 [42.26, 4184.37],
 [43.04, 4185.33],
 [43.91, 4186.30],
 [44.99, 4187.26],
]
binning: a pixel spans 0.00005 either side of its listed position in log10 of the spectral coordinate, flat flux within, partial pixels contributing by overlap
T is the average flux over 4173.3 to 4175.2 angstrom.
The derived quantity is 45.1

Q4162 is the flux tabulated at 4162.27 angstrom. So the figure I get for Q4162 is 45.13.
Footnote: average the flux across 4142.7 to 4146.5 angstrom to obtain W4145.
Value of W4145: 46.4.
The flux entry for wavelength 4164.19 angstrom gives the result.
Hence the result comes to 49.43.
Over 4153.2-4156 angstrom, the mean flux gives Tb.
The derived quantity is 43.1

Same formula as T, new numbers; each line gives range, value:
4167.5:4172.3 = 45.9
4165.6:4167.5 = 48.6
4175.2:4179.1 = 45.1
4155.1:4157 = 44.9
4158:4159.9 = 45.8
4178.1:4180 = 44.5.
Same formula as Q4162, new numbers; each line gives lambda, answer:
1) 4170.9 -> 45.61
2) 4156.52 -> 45.22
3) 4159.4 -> 45.32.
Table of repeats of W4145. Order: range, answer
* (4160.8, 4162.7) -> 44.3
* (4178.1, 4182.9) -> 43.9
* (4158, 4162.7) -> 44.9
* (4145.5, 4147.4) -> 47.9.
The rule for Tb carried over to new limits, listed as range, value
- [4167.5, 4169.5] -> 46.2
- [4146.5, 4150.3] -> 46.7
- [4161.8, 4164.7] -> 47.4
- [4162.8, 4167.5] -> 48.8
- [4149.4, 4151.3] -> 43.2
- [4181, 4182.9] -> 42.8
